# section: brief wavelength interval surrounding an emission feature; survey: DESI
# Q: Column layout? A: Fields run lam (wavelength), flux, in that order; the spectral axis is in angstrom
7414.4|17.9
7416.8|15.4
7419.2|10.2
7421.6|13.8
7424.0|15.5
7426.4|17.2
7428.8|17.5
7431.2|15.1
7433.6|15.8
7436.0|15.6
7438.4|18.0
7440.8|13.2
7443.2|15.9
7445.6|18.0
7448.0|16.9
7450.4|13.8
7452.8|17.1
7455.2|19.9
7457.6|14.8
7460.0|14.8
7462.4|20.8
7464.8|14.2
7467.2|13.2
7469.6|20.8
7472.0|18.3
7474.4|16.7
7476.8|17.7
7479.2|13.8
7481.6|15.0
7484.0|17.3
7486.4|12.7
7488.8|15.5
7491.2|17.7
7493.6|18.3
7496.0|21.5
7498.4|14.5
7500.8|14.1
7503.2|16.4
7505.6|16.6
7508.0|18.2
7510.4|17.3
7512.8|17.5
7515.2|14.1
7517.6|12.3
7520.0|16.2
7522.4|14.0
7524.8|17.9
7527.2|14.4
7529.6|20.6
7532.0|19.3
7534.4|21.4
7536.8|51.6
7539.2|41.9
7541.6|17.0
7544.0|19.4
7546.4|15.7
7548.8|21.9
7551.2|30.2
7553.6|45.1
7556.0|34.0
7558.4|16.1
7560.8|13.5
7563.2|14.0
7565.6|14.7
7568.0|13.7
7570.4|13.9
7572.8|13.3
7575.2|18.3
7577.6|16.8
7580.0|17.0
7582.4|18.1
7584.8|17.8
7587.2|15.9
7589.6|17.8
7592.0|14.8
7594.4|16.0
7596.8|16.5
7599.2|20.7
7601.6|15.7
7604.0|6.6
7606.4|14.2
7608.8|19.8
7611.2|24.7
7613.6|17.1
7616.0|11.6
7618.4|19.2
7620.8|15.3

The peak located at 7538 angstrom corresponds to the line [S II] 6716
